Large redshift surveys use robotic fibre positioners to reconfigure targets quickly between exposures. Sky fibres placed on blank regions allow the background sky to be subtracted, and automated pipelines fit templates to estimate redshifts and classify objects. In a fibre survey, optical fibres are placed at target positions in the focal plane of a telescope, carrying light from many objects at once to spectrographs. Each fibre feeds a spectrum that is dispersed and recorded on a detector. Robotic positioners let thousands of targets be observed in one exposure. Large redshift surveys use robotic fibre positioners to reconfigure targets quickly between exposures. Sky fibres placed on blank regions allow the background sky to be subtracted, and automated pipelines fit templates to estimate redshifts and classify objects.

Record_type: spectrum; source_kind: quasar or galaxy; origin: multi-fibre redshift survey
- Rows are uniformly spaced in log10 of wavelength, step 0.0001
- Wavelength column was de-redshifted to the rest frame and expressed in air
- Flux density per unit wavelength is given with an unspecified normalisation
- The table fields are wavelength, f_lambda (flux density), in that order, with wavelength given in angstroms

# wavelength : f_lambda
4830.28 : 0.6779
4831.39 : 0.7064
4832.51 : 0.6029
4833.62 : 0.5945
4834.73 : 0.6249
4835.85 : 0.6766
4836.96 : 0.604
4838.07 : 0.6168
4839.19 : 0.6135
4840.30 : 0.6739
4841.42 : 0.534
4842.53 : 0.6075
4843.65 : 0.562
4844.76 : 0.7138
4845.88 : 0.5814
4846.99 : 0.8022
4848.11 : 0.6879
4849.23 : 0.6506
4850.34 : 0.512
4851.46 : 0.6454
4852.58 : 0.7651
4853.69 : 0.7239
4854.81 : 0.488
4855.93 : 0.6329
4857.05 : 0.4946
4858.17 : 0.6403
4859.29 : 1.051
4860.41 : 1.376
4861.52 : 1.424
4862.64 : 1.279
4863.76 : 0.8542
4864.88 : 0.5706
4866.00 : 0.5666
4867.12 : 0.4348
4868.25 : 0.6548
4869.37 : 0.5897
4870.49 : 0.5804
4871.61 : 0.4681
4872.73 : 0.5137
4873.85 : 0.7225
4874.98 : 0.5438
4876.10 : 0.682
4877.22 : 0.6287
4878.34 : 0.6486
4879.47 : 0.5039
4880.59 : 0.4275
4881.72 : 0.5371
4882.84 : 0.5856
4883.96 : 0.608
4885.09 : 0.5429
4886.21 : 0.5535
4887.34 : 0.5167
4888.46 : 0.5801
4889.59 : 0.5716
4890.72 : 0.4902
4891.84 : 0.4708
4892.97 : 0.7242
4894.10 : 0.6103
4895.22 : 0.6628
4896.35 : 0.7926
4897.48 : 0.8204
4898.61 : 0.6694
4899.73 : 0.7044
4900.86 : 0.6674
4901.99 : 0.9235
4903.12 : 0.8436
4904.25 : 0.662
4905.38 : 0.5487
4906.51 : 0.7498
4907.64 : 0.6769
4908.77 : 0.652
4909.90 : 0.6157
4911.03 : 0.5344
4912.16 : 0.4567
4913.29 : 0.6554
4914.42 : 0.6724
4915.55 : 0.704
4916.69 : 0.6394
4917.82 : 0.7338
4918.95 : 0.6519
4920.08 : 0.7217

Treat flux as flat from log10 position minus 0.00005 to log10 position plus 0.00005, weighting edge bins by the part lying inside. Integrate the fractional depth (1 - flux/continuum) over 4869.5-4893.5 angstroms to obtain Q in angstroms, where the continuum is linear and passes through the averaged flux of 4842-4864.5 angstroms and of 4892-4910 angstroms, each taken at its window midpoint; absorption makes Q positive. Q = 5.4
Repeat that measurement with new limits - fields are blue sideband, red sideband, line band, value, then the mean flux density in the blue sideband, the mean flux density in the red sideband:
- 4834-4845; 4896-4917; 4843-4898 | -1.3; 0.62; 0.683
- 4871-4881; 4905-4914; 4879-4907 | -1.7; 0.573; 0.614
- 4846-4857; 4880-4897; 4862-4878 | -1.0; 0.646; 0.579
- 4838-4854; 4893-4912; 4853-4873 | -2.6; 0.646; 0.692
